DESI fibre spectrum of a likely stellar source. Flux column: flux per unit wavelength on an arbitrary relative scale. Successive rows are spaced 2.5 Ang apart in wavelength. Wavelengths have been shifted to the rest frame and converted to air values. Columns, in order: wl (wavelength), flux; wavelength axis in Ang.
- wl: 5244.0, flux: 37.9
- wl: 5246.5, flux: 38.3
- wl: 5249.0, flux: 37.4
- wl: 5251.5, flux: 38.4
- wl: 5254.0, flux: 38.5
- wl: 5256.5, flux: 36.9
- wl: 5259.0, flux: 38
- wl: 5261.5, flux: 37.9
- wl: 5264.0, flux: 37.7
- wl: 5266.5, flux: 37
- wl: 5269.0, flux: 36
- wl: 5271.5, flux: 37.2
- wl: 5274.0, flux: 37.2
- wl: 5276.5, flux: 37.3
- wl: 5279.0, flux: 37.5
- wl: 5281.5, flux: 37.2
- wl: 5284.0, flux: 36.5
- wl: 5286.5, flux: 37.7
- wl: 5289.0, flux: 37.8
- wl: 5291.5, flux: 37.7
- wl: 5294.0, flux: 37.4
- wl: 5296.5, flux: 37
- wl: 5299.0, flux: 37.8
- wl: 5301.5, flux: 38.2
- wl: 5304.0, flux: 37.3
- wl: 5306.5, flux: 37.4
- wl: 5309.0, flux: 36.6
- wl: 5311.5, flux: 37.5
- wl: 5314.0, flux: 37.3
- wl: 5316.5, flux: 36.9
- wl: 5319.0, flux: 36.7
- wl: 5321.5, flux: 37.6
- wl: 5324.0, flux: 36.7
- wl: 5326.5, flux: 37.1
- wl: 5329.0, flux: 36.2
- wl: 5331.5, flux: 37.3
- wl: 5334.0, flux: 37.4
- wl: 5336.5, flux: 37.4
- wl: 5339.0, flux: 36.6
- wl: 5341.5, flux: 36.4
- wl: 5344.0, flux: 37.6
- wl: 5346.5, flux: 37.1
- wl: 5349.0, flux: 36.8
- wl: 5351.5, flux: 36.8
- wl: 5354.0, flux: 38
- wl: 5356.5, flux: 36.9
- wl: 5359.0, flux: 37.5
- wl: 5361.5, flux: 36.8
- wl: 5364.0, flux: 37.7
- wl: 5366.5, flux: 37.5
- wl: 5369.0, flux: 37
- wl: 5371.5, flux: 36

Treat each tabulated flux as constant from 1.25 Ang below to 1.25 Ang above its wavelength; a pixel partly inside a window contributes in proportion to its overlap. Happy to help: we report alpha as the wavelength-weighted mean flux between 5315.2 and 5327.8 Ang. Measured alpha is 37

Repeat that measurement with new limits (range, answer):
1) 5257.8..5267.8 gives 37.6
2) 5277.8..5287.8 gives 37.2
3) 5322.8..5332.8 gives 36.8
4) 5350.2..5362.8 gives 37.2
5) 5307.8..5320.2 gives 37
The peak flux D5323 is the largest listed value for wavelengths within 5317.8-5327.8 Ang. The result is 37.6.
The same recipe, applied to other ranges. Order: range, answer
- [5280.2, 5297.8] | 37.8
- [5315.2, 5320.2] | 36.9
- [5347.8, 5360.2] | 38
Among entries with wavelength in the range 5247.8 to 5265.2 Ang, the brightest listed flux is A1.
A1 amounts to 38.5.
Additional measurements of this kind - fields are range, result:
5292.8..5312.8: 38.2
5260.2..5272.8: 37.9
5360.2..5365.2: 37.7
